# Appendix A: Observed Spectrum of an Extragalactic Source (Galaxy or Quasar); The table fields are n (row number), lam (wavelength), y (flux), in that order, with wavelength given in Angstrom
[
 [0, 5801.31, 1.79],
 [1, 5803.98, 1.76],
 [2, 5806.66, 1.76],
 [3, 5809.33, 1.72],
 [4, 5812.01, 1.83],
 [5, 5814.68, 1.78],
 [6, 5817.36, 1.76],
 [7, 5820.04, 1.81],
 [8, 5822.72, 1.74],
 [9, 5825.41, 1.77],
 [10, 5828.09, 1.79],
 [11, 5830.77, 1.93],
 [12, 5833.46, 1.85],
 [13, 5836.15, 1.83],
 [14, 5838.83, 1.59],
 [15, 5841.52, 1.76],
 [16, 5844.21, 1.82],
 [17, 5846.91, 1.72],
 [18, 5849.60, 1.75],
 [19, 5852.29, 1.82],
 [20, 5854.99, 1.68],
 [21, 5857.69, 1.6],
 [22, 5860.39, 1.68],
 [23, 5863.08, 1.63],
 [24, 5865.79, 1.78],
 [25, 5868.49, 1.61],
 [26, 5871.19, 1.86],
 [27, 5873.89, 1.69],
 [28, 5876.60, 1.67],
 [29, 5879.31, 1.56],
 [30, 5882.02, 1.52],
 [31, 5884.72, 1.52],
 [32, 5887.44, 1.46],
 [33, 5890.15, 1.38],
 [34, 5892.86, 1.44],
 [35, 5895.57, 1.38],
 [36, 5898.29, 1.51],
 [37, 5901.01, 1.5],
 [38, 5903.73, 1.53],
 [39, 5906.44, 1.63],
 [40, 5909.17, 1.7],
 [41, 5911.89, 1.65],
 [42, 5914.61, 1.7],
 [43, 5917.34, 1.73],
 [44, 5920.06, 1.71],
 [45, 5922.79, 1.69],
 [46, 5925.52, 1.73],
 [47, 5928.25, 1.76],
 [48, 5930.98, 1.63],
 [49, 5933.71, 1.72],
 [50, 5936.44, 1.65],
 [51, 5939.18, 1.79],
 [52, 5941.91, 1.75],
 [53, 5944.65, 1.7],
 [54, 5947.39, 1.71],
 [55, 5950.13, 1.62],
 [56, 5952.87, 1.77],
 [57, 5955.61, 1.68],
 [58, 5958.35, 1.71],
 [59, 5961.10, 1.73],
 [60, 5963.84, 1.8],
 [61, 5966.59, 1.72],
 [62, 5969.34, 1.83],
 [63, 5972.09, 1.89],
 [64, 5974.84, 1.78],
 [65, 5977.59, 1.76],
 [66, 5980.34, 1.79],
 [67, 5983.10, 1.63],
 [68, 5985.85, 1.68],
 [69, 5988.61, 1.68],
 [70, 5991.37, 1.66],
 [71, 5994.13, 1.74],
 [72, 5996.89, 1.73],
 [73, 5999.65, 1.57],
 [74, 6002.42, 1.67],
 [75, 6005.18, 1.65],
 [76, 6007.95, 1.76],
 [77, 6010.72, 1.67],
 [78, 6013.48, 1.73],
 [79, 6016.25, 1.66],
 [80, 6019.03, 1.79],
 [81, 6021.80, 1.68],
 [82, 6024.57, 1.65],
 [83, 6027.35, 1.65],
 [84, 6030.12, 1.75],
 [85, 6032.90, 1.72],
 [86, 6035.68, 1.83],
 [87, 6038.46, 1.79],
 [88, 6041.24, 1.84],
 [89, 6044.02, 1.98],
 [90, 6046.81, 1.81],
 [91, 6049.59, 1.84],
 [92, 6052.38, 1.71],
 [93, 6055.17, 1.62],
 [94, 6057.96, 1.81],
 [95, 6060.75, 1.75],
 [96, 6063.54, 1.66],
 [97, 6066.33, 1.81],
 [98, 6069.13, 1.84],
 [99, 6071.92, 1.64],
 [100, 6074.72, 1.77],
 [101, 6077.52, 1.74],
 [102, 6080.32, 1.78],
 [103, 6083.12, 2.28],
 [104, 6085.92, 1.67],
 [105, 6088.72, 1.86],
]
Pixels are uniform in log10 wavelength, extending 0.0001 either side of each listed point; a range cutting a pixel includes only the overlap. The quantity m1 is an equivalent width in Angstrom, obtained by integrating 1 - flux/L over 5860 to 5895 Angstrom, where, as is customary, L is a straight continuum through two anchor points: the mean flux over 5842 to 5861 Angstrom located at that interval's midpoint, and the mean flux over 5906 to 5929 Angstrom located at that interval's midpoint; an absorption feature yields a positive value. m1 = 2.5 Angstrom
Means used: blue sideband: 1.73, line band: 1.59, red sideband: 1.7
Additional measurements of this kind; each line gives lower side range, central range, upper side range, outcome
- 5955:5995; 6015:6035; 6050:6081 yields 0.4 Angstrom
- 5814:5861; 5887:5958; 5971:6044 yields 4.2 Angstrom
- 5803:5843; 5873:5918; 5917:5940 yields 4.5 Angstrom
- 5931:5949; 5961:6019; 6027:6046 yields 1.2 Angstrom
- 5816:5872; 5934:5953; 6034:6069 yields 0.6 Angstrom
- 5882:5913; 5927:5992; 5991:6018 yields -4.5 Angstrom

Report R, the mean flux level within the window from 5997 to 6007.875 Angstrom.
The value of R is 1.66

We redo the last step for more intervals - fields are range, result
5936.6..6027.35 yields 1.72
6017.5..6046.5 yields 1.77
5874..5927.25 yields 1.58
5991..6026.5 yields 1.69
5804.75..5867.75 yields 1.75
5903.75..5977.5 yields 1.72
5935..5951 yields 1.71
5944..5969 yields 1.72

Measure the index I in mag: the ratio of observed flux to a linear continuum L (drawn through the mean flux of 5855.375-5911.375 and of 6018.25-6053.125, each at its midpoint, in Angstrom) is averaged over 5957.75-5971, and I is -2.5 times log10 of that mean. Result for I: -0.049 mag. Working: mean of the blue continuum 1.58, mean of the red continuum 1.77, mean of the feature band 1.76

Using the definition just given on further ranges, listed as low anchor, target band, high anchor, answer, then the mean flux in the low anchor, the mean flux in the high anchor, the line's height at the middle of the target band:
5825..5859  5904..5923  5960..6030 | 0.04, 1.76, 1.72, 1.74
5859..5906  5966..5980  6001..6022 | -0.09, 1.57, 1.7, 1.66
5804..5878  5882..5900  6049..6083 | 0.20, 1.75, 1.77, 1.75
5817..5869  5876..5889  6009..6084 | 0.14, 1.75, 1.77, 1.75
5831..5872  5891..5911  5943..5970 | 0.14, 1.74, 1.72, 1.73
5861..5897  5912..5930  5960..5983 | -0.03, 1.58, 1.78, 1.67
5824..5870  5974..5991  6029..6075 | 0.03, 1.74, 1.77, 1.76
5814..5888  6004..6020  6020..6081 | 0.03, 1.72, 1.76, 1.75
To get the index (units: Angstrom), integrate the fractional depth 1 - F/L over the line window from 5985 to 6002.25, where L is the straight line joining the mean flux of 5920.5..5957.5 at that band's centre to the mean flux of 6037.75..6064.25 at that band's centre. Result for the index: 0.7 Angstrom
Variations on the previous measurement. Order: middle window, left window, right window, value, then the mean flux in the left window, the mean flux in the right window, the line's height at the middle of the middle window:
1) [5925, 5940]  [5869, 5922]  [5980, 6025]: -0.80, 1.59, 1.69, 1.62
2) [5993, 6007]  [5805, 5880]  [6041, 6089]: 0.86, 1.74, 1.8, 1.78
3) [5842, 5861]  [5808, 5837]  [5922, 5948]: 0.54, 1.8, 1.71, 1.78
